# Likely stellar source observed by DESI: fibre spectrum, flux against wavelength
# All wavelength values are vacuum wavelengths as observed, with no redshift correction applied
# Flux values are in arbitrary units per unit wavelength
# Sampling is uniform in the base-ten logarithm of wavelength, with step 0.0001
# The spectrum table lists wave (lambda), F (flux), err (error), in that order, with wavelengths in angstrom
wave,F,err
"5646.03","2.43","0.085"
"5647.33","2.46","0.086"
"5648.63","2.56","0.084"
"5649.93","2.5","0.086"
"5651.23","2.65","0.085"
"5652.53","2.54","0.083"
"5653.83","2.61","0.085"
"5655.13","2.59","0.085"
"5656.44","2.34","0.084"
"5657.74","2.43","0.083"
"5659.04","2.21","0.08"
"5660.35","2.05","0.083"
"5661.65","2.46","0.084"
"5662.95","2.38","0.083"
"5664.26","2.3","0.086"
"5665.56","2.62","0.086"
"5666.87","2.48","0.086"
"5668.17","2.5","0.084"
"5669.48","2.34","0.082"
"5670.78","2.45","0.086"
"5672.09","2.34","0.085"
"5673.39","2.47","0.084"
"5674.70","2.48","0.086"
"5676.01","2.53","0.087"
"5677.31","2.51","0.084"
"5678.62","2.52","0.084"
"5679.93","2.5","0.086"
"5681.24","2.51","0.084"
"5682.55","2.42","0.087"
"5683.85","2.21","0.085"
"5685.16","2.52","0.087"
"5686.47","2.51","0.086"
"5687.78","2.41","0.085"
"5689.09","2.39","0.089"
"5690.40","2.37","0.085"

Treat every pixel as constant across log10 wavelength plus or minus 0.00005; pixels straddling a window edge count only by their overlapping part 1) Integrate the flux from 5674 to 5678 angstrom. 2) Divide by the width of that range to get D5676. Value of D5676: 2.51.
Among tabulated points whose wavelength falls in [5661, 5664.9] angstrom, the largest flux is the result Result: 2.46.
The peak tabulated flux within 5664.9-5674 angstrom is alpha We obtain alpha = 2.62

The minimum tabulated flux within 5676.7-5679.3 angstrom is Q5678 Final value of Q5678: 2.51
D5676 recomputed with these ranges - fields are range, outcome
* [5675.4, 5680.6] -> 2.51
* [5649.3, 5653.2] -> 2.57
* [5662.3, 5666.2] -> 2.43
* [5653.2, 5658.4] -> 2.49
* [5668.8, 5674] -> 2.4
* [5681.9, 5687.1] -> 2.42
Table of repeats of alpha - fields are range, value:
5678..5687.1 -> 2.52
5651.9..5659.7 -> 2.61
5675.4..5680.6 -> 2.53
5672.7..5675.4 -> 2.48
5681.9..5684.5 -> 2.42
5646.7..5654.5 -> 2.65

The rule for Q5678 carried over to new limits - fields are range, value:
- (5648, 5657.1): 2.34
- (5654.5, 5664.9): 2.05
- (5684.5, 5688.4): 2.41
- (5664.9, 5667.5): 2.48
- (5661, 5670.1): 2.3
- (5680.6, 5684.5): 2.21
